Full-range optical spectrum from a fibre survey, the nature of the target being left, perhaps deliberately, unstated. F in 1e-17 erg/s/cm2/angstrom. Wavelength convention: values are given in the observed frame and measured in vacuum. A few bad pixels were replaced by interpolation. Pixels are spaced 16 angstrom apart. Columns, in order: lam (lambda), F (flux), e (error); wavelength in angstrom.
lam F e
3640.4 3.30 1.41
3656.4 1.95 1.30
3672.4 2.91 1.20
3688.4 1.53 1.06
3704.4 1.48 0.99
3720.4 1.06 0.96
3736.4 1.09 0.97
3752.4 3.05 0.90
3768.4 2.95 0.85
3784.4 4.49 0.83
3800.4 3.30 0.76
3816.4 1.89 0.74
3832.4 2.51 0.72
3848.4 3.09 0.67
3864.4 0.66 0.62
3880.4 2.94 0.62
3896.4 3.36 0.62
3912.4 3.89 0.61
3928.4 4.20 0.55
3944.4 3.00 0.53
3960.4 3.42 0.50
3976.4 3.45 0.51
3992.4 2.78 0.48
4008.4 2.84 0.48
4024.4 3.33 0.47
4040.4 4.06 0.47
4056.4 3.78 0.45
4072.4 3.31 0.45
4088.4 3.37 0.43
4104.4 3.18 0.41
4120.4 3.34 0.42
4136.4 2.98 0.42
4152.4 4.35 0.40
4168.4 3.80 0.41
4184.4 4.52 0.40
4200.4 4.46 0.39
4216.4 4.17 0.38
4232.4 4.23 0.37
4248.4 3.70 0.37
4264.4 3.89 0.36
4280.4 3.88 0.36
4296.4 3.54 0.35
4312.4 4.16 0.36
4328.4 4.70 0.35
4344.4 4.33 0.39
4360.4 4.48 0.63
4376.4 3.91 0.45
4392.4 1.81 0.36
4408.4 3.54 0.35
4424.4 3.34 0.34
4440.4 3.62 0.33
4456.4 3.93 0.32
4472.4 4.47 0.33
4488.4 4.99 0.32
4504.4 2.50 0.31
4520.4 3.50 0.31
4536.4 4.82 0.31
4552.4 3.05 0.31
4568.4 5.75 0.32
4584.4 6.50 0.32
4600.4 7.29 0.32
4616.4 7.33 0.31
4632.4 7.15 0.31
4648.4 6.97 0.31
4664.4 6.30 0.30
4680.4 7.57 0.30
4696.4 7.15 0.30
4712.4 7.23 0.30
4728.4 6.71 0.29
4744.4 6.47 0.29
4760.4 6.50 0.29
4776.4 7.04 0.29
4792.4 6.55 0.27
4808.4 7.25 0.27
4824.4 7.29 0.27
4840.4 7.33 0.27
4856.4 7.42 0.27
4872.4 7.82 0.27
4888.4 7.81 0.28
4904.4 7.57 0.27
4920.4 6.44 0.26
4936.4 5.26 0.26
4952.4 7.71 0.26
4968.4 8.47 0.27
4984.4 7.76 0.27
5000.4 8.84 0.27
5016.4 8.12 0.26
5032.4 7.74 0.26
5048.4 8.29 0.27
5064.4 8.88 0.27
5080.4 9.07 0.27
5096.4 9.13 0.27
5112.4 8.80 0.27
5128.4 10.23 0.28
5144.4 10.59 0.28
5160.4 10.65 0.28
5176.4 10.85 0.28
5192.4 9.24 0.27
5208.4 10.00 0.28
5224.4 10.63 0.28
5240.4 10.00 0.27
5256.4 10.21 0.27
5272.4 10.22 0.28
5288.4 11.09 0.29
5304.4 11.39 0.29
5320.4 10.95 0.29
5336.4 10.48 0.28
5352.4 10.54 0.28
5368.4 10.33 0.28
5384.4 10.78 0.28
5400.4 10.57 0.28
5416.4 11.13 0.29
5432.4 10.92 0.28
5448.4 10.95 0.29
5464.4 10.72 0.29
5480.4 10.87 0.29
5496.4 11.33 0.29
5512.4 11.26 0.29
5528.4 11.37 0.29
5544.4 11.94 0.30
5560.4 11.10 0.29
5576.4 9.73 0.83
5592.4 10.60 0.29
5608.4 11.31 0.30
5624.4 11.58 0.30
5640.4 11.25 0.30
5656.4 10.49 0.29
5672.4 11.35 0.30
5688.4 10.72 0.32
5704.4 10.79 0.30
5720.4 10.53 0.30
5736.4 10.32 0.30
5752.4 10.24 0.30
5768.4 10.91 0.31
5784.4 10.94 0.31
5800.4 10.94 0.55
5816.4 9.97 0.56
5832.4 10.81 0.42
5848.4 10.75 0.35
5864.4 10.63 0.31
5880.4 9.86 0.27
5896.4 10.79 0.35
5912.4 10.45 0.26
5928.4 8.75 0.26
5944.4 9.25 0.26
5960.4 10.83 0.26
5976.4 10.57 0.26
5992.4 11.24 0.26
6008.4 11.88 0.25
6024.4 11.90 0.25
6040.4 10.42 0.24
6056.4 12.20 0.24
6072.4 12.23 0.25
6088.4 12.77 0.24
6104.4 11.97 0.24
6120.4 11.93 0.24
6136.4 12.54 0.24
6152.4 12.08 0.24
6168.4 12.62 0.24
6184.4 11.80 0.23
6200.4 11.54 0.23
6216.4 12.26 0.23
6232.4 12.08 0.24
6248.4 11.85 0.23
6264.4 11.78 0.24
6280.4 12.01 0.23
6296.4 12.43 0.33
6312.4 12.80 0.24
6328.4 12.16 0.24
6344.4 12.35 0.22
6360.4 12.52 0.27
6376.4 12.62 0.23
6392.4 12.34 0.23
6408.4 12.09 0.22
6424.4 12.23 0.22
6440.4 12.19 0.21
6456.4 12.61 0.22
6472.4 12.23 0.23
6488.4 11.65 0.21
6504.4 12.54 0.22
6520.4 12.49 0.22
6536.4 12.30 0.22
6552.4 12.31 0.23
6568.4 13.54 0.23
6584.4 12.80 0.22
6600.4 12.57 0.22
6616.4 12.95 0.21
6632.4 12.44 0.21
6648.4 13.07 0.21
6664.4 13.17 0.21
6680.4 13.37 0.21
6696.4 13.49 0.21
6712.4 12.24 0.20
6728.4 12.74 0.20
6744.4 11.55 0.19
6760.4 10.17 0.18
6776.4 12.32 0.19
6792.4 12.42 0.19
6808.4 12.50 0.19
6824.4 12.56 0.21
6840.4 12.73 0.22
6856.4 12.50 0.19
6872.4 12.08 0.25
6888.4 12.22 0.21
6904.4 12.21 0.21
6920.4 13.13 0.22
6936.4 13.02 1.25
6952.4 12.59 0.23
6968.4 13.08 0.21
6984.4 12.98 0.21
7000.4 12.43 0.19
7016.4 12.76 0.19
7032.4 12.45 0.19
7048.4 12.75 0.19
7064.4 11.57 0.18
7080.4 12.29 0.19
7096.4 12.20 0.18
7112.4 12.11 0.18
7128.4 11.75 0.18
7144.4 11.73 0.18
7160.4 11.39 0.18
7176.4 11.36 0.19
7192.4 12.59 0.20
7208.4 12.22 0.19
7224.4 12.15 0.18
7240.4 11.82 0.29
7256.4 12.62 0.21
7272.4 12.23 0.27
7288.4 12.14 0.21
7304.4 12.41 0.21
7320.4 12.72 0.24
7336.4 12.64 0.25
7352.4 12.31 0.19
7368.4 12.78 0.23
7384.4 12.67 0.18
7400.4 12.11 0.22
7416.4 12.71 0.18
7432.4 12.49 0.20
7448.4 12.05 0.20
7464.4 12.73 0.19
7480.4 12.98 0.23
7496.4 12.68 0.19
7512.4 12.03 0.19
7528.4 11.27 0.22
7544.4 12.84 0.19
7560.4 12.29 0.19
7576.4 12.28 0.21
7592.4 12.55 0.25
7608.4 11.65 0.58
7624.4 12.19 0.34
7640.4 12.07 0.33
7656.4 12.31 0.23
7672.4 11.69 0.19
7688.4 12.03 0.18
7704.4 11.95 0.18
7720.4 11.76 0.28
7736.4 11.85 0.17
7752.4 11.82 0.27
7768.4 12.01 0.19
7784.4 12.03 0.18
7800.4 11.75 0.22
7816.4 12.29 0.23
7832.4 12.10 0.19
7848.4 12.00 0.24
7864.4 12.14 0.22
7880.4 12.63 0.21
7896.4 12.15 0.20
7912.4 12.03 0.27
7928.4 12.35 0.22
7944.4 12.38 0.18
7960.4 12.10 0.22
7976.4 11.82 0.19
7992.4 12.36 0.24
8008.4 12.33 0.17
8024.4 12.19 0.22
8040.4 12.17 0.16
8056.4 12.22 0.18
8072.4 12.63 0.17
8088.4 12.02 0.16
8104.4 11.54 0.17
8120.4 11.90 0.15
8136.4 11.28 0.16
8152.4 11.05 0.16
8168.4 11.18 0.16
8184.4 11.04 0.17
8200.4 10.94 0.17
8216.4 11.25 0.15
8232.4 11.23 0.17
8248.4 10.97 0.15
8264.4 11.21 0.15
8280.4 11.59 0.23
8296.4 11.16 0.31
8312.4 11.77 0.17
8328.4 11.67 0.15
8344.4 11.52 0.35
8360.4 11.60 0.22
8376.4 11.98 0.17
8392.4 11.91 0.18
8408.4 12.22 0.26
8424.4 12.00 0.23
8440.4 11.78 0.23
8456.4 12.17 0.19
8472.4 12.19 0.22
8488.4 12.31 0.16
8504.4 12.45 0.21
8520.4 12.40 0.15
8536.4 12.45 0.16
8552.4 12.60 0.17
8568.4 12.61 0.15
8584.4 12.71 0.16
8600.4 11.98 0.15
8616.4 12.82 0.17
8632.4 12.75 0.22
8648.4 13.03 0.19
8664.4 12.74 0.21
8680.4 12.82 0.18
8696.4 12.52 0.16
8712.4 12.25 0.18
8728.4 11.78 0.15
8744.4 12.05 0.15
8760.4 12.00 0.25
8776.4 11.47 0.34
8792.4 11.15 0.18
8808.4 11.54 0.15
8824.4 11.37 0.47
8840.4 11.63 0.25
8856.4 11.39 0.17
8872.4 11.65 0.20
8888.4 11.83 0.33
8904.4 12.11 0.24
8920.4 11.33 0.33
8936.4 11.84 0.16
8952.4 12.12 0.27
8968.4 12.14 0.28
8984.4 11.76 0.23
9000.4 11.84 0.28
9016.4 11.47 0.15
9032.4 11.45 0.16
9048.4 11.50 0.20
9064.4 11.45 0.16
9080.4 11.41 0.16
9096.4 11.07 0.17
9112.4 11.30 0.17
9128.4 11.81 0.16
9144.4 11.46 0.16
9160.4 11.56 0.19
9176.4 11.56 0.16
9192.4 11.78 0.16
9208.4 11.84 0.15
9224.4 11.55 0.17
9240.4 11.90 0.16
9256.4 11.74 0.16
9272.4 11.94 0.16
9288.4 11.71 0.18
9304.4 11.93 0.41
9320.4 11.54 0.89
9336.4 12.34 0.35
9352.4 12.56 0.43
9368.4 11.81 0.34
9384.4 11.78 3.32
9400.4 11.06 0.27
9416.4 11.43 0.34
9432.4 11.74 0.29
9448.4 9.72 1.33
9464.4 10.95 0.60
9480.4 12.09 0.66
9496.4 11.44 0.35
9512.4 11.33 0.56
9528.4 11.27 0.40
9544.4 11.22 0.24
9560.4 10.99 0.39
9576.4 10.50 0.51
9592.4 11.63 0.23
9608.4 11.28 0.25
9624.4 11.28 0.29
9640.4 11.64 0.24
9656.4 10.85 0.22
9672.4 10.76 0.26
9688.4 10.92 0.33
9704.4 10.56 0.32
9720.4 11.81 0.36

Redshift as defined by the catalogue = 0.146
